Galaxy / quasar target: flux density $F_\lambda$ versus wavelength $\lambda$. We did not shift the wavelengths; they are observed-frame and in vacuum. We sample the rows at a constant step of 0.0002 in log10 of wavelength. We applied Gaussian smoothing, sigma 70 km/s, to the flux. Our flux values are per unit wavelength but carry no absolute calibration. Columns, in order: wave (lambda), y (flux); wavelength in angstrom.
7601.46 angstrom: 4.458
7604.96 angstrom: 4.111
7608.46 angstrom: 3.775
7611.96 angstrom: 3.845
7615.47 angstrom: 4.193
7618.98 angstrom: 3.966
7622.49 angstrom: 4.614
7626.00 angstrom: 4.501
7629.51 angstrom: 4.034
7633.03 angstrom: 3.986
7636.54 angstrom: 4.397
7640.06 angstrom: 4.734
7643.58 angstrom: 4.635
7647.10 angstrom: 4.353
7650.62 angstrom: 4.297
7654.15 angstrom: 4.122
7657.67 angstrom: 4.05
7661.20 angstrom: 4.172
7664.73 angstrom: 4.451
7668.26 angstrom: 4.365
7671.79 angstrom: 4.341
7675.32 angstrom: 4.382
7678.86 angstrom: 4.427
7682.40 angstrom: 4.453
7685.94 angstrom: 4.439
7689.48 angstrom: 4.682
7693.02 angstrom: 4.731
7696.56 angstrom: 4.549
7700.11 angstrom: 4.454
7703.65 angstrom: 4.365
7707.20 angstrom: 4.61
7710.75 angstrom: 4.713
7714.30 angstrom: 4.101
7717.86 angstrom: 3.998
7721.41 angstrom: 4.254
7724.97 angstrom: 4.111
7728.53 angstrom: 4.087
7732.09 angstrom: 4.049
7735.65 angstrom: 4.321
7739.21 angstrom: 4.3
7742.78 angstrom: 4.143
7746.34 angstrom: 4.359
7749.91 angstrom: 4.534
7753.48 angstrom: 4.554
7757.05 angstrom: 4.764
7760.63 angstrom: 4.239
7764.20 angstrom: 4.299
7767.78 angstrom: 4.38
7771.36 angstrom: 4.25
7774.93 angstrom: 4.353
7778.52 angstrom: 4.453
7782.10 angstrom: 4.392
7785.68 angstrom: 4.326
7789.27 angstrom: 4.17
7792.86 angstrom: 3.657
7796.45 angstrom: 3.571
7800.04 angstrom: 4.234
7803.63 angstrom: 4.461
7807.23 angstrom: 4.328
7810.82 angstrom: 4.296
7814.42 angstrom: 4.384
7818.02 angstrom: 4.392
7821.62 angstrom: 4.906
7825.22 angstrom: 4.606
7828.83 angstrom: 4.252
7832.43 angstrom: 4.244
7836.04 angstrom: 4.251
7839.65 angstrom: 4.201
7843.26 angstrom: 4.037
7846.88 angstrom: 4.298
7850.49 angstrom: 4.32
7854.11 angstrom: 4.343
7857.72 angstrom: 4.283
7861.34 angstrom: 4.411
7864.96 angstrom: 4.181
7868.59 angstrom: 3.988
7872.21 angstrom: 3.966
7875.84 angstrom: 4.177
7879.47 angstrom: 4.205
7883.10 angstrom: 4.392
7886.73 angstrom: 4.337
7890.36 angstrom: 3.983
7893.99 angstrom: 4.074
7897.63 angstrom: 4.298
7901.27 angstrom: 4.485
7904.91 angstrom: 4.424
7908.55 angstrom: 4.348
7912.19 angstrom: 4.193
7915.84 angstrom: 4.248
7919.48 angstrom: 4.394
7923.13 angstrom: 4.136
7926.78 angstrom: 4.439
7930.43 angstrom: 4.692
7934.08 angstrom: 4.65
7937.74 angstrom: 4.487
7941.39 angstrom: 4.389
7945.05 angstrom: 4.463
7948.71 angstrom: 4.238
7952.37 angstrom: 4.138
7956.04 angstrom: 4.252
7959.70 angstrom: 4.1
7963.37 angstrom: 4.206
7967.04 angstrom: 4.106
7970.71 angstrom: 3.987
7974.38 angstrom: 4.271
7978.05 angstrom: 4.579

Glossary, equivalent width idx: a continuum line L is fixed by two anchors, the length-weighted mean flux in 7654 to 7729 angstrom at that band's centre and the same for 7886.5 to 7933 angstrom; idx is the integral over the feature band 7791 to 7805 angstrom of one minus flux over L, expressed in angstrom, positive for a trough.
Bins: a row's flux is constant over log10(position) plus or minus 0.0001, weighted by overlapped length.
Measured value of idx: 1.21 angstrom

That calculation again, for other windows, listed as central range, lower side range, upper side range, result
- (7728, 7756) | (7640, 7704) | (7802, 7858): 0.5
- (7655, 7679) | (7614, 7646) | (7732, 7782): 0.3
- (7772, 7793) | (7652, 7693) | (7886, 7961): 0.4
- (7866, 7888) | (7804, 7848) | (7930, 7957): 1.0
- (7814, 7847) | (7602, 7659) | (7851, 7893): -1.2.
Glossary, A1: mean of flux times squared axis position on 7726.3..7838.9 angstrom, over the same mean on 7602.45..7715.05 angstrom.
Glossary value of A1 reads 1.02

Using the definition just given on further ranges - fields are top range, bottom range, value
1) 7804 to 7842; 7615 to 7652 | 1.06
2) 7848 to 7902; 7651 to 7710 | 1.01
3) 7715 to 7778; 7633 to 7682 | 1.01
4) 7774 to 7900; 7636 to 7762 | 1.01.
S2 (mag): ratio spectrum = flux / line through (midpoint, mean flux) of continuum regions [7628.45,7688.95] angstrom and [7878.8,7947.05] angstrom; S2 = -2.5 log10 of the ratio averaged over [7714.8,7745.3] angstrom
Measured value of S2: 0.05 mag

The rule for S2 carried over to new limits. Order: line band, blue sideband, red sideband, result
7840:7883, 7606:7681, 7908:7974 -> 0.02 mag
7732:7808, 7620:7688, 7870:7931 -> 0.01 mag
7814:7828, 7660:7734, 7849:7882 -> -0.08 mag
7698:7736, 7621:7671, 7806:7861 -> 0.02 mag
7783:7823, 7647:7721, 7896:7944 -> 0.04 mag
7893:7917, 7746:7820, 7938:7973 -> -0.01 mag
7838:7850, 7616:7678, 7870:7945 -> 0.03 mag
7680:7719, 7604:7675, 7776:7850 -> -0.05 mag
